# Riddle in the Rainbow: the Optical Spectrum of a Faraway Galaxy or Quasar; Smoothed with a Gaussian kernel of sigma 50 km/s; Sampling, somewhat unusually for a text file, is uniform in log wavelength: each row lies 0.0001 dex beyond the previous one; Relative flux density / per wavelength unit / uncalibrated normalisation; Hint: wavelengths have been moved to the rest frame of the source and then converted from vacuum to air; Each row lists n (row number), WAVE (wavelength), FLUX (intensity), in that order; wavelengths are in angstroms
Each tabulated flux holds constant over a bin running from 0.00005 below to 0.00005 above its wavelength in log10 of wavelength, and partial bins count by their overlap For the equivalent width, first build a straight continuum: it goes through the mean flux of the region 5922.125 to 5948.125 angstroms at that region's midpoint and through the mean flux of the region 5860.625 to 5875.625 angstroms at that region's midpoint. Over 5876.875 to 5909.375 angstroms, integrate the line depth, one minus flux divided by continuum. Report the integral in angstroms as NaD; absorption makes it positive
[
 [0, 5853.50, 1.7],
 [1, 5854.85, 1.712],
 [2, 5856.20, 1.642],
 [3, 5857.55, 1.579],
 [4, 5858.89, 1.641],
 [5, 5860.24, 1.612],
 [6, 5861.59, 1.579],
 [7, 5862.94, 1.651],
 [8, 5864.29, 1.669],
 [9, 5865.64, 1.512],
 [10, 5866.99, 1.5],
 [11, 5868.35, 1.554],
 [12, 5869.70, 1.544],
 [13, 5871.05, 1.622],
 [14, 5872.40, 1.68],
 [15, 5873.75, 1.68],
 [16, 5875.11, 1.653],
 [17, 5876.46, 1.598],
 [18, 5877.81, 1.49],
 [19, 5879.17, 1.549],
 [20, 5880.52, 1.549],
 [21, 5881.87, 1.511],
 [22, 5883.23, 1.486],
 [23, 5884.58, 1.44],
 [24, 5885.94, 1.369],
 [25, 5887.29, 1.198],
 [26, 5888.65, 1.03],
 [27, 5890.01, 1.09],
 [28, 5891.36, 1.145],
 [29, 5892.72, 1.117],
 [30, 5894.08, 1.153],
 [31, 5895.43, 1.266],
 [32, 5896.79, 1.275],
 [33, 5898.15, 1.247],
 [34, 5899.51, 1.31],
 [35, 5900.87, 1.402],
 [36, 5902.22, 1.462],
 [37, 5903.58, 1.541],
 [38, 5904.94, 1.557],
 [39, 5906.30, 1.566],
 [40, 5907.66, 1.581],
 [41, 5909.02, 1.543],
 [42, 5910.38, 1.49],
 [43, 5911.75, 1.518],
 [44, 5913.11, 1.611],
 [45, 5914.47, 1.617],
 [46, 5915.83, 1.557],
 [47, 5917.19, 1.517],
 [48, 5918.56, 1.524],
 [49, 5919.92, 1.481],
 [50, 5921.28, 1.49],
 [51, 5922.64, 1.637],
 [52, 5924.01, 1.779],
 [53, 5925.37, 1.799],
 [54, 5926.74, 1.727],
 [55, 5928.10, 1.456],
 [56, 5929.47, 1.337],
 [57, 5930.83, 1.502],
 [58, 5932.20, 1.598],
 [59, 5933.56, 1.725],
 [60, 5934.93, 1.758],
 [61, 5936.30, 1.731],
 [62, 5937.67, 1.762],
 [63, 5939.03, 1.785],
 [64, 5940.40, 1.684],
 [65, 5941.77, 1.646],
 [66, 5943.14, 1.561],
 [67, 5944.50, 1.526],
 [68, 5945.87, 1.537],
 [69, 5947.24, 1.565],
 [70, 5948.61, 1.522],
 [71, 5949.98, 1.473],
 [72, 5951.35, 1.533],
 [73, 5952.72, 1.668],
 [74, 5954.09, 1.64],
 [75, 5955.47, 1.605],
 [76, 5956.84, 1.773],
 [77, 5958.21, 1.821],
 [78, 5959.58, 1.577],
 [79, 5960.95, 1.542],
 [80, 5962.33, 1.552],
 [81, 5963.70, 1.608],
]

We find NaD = 4.9 angstroms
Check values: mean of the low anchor 1.6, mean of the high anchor 1.64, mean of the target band 1.37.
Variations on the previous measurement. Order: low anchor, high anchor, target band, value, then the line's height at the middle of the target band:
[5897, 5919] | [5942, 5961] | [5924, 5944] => -1.19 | 1.56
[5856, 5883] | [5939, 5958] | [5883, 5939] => 4.26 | 1.6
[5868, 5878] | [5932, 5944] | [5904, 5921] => 1.20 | 1.66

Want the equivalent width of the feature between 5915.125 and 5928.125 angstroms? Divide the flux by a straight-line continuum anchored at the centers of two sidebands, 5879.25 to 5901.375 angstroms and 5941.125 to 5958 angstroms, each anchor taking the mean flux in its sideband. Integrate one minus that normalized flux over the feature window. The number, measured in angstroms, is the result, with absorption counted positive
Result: -1.4 angstroms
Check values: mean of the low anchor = 1.29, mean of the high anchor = 1.59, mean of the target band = 1.6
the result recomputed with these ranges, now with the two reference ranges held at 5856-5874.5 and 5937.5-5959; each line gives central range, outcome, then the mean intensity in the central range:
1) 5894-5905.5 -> 1.8 angstroms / 1.37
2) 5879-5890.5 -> 1.8 angstroms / 1.35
